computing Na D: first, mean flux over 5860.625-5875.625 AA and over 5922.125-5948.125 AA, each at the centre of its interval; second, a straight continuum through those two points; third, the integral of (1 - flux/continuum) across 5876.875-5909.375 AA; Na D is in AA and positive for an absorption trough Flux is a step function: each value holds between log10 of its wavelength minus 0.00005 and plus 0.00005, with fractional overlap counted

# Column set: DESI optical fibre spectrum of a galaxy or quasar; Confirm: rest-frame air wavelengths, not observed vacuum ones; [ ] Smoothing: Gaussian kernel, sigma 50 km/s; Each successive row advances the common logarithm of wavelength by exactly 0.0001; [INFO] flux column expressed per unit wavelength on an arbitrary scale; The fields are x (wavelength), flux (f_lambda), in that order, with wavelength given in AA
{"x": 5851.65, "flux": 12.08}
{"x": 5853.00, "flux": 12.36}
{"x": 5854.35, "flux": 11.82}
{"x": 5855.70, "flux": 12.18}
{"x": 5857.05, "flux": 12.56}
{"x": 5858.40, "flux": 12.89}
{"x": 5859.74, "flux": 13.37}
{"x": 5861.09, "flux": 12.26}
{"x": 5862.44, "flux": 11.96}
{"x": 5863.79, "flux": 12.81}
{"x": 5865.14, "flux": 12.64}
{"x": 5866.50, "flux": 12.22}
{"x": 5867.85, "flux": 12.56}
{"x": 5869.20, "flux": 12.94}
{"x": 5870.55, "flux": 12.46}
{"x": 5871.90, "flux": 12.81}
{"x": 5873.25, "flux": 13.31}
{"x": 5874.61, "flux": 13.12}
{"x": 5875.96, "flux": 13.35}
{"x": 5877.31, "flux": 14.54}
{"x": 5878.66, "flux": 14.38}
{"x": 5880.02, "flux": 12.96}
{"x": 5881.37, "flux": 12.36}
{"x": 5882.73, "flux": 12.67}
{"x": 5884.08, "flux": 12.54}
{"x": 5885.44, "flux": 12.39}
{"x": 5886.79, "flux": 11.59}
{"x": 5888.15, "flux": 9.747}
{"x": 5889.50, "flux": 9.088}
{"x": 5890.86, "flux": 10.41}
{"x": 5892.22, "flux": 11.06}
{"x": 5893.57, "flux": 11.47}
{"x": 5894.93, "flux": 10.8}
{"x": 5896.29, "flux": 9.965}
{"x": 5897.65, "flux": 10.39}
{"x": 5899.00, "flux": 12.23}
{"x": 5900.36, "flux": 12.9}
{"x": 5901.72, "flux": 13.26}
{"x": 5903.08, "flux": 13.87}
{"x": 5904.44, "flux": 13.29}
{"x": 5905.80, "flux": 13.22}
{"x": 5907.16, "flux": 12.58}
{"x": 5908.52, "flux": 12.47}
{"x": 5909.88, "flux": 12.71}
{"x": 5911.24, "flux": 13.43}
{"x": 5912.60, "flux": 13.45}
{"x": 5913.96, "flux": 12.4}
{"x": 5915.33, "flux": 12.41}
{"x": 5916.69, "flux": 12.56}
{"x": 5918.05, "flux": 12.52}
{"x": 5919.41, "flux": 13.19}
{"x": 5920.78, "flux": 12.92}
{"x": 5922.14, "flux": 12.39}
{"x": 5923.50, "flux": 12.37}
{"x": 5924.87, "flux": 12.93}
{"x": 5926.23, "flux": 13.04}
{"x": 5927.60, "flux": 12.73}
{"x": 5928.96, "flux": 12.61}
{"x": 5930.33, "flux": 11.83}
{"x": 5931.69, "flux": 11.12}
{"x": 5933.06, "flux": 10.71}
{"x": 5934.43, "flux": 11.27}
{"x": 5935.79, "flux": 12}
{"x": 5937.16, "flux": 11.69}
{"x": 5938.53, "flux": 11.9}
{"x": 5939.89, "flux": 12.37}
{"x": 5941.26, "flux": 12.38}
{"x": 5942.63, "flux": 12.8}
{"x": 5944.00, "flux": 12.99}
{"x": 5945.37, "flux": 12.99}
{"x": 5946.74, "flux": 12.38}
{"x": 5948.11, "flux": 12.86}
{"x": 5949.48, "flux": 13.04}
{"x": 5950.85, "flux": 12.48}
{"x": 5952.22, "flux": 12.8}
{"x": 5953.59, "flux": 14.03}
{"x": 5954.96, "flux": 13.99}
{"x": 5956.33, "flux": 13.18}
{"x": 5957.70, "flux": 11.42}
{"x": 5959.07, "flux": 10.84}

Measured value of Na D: 1.12 AA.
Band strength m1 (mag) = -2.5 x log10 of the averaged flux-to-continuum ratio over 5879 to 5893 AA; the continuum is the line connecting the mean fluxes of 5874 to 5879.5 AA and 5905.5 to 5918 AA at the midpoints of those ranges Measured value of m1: 0.17 mag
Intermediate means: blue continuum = 13.8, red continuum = 12.8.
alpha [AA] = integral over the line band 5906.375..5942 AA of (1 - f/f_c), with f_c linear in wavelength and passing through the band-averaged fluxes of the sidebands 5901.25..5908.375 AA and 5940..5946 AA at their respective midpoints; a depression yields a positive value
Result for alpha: 1.6 AA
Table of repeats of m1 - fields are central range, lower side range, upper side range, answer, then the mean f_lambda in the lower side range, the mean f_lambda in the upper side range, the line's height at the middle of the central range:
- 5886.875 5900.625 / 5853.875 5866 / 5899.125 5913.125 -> 0.20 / 12.5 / 13.1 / 12.9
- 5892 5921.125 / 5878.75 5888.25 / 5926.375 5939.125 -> -0.03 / 12.3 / 11.8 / 12.1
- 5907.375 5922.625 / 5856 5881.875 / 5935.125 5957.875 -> 0.00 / 12.9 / 12.7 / 12.8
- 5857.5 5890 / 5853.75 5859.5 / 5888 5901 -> -0.07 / 12.5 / 10.8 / 11.7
